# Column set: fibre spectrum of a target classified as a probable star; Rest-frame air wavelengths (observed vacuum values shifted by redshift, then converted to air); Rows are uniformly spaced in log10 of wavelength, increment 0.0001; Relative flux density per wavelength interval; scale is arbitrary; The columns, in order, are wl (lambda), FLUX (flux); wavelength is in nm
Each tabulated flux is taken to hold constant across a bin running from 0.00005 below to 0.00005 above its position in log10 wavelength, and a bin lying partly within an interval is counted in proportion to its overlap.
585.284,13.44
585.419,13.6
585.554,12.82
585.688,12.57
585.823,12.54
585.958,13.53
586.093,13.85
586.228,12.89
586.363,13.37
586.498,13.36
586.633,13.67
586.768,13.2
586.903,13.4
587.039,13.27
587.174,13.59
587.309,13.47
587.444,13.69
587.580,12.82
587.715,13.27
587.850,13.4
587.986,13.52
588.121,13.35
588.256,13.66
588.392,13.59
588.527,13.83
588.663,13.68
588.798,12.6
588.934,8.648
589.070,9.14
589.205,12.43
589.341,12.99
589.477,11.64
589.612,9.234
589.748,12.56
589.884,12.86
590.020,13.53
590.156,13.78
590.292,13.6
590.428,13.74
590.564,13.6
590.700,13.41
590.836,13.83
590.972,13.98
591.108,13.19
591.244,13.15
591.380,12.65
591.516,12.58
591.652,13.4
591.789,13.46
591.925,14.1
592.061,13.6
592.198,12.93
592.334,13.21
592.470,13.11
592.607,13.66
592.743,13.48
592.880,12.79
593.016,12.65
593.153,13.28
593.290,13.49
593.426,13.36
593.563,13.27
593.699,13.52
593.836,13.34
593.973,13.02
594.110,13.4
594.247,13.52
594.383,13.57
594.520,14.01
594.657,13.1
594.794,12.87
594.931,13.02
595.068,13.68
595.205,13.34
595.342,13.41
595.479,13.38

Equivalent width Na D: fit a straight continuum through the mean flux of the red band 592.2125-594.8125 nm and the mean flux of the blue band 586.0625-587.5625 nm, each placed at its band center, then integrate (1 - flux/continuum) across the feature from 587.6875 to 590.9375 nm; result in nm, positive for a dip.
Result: 0.15 nm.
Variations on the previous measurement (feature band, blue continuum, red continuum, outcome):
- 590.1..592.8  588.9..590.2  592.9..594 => -0.21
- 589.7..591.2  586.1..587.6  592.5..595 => -0.02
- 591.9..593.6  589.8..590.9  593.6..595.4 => 0.02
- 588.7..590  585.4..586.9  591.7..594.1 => 0.17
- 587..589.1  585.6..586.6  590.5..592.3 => 0.05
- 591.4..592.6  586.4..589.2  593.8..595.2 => -0.01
